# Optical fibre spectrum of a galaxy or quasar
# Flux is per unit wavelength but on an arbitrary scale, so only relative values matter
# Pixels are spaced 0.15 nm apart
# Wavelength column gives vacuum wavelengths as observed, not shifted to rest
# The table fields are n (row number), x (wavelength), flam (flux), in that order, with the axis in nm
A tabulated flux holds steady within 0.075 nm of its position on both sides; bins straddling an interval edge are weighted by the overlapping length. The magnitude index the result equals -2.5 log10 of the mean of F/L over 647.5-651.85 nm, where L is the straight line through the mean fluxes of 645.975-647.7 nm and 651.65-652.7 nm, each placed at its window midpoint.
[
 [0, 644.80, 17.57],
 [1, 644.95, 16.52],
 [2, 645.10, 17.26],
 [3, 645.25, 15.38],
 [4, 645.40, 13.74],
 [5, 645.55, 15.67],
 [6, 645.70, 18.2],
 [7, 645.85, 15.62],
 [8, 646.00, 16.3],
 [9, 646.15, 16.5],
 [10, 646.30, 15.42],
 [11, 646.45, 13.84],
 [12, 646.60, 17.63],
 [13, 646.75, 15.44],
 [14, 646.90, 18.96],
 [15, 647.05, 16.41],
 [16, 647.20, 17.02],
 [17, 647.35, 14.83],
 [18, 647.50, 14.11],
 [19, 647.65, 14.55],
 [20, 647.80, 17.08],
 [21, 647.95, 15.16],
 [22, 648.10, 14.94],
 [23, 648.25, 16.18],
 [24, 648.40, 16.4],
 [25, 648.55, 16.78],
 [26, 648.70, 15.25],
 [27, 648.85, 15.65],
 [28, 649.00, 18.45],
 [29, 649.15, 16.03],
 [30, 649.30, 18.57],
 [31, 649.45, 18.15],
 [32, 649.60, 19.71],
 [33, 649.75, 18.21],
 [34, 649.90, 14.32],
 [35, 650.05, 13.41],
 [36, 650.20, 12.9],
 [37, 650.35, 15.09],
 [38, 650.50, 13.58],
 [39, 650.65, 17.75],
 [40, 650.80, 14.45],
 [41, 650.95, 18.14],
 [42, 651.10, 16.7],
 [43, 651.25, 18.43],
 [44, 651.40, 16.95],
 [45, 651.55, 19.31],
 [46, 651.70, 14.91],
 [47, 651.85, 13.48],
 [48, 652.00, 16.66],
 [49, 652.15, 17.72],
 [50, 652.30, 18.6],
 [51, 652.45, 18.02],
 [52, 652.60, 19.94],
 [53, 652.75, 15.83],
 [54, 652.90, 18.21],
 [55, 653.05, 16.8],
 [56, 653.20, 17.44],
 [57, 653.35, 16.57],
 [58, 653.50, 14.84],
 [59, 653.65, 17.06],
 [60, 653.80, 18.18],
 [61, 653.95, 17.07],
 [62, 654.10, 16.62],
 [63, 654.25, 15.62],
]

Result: 0.02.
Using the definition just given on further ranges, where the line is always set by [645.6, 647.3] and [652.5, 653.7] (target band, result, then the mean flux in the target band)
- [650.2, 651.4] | 0.049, 16.1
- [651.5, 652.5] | 0.008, 16.9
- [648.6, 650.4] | 0.027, 16.3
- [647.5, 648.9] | 0.063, 15.7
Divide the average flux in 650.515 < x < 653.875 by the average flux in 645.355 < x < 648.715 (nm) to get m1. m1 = 1.1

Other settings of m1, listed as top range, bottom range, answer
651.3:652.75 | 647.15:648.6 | 1.10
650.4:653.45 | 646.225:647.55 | 1.06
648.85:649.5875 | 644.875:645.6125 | 1.13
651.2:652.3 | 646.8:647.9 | 1.05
